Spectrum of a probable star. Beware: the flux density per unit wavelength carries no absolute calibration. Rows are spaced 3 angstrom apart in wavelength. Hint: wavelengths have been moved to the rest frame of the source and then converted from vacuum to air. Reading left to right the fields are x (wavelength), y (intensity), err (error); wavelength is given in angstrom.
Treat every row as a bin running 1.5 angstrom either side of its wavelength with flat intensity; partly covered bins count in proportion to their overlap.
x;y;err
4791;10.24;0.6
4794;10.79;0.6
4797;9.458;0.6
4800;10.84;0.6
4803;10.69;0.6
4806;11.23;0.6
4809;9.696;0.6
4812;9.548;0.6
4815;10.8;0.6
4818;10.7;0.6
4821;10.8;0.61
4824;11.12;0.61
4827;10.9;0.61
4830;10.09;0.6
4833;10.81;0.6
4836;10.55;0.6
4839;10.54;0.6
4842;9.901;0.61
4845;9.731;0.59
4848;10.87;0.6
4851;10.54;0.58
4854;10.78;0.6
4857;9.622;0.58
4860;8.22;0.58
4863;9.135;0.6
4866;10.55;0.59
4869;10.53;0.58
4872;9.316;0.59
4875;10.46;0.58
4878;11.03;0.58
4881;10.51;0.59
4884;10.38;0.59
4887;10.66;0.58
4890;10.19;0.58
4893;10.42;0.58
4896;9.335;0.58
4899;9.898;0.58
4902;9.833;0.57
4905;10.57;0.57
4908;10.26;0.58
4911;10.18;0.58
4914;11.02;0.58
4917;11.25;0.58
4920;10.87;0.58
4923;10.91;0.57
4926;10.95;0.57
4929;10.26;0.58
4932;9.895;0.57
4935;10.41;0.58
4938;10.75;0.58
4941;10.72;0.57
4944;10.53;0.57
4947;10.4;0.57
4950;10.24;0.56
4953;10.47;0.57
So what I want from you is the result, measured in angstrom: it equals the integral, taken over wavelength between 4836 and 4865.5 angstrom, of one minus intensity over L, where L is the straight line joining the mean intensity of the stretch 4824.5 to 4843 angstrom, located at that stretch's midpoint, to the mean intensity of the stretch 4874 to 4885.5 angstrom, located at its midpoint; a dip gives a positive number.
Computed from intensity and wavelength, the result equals 1.6 angstrom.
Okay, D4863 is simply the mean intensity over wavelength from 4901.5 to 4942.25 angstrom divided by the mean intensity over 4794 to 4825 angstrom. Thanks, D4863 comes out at 1.01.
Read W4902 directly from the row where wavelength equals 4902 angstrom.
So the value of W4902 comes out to 9.833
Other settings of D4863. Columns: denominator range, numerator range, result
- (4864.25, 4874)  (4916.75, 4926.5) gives 1.08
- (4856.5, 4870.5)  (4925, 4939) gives 1.08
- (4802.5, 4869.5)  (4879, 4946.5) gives 1.01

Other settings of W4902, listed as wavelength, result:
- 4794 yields 10.79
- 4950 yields 10.24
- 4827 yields 10.9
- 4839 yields 10.54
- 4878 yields 11.03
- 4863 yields 9.135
